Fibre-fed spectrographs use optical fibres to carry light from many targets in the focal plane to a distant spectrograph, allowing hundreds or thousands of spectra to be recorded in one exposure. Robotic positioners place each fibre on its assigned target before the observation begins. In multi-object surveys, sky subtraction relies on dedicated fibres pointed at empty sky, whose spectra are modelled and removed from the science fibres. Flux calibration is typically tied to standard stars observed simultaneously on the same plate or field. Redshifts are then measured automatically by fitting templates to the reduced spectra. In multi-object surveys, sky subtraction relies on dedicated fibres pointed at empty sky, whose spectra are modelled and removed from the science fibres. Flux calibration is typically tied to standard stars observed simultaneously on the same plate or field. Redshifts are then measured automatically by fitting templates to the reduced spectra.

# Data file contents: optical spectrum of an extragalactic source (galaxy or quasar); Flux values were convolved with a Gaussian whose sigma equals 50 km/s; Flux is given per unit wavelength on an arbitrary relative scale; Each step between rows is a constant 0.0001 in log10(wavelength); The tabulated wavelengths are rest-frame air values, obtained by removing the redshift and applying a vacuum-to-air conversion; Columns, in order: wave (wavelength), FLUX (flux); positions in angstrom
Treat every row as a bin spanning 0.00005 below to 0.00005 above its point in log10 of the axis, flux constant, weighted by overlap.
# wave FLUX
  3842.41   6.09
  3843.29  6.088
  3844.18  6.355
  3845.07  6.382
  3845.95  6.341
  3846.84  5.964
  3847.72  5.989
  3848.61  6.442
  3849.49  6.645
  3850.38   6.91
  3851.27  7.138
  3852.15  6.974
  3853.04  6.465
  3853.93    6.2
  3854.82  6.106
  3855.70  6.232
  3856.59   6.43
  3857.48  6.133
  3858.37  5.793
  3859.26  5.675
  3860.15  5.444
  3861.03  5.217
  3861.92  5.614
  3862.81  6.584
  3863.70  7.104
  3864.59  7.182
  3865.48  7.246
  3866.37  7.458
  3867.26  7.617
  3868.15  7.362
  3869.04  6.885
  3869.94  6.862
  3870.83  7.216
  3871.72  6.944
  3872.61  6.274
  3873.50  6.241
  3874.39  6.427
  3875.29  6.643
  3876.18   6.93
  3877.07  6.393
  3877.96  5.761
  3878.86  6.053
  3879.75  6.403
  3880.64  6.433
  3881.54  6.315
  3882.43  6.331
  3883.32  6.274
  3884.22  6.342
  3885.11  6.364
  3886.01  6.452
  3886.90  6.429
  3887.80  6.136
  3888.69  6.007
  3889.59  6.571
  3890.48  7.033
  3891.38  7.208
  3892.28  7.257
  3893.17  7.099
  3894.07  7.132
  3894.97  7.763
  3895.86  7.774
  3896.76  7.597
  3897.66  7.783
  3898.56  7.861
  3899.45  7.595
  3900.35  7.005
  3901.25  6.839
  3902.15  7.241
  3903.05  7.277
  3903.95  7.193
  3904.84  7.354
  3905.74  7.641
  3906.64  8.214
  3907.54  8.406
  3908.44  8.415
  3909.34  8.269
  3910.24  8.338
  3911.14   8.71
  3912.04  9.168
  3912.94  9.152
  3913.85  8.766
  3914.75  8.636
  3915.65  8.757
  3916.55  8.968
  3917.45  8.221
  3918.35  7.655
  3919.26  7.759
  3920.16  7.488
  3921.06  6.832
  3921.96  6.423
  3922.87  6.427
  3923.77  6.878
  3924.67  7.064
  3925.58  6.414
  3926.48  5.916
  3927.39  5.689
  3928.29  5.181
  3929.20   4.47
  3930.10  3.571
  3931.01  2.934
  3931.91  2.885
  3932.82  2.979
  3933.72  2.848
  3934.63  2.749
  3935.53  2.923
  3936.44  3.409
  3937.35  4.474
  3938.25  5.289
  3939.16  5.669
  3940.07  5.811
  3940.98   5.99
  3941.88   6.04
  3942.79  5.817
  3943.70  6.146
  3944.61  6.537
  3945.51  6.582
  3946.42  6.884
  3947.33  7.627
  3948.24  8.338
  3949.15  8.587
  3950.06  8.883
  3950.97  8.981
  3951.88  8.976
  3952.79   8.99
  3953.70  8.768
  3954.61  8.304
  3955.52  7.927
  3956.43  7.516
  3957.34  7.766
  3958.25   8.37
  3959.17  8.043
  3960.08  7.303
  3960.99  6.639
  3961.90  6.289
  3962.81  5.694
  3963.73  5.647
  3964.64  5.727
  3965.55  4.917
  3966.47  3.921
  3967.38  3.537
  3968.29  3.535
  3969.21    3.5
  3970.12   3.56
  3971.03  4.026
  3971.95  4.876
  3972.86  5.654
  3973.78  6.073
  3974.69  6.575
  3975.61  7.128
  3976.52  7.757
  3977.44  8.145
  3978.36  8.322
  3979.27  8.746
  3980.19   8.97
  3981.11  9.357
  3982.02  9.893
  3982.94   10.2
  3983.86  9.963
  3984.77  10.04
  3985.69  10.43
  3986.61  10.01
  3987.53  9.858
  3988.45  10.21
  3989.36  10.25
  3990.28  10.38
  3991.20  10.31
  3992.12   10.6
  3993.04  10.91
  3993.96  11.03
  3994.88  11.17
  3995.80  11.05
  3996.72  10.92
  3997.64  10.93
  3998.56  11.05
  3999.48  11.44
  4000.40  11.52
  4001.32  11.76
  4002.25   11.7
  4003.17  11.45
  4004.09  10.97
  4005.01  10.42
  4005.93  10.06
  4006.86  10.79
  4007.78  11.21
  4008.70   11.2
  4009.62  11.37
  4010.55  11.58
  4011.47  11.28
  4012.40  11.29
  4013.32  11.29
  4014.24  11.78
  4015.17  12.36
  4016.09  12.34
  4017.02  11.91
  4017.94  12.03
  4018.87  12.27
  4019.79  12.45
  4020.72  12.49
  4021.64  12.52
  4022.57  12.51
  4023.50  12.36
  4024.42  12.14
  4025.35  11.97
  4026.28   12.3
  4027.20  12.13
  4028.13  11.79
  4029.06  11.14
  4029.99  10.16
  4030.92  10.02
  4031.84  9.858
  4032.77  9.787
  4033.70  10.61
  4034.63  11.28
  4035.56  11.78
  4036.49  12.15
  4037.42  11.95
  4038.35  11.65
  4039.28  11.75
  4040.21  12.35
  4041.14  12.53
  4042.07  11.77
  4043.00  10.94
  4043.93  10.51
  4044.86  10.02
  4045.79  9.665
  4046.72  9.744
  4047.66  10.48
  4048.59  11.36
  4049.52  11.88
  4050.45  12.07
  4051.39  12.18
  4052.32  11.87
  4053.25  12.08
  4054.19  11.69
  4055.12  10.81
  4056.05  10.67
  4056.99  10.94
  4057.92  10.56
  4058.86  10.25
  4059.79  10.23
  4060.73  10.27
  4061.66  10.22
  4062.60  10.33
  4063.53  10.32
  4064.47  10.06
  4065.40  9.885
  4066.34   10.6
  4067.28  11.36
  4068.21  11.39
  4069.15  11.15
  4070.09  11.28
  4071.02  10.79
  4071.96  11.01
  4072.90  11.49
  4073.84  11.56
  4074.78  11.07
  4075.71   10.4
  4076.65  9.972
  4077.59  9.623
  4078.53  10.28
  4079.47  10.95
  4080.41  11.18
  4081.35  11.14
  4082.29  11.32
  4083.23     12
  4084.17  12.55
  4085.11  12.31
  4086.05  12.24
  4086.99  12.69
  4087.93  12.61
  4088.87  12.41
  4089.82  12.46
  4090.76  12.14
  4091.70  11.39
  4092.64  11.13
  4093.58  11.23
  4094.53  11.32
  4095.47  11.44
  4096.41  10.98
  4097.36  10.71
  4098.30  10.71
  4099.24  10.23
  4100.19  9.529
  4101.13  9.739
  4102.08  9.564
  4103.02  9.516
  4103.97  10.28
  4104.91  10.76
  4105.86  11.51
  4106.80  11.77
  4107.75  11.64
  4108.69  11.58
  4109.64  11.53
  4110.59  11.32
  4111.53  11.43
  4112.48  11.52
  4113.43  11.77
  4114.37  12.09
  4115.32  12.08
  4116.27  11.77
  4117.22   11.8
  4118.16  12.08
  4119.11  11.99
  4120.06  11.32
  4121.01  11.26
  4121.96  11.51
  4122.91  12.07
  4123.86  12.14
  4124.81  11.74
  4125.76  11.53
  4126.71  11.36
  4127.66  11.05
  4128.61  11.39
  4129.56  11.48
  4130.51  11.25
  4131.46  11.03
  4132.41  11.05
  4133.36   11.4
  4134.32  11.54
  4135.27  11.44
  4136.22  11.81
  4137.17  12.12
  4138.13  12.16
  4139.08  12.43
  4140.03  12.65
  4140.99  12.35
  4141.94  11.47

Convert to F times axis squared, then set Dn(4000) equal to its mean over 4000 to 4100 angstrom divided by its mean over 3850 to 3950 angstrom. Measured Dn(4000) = 1.84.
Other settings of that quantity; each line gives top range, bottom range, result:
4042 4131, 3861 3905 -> 1.81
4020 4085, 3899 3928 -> 1.57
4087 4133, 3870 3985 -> 1.83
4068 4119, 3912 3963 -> 1.84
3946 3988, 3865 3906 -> 1.12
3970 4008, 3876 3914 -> 1.39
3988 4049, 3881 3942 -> 1.80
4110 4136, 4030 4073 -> 1.09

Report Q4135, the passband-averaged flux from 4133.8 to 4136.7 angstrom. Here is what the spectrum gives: 11.6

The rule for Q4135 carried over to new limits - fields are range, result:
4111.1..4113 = 11.4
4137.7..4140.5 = 12.4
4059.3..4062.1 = 10.3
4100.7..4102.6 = 9.64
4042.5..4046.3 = 10.3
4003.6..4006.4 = 10.5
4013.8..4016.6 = 12.1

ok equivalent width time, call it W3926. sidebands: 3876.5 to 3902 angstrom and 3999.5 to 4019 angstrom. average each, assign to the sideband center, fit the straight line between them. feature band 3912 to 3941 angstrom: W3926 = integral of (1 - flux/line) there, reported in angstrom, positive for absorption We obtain 7.8 angstrom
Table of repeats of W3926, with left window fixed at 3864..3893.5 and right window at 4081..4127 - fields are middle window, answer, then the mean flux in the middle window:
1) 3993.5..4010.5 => -3.4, 11.1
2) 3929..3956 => 7.0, 6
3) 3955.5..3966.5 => 2.3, 6.64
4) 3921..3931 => 2.5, 5.72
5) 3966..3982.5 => 4.6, 6.31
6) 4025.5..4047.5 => -2.4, 11.1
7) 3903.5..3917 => -1.9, 8.4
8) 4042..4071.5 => -1.1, 10.8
